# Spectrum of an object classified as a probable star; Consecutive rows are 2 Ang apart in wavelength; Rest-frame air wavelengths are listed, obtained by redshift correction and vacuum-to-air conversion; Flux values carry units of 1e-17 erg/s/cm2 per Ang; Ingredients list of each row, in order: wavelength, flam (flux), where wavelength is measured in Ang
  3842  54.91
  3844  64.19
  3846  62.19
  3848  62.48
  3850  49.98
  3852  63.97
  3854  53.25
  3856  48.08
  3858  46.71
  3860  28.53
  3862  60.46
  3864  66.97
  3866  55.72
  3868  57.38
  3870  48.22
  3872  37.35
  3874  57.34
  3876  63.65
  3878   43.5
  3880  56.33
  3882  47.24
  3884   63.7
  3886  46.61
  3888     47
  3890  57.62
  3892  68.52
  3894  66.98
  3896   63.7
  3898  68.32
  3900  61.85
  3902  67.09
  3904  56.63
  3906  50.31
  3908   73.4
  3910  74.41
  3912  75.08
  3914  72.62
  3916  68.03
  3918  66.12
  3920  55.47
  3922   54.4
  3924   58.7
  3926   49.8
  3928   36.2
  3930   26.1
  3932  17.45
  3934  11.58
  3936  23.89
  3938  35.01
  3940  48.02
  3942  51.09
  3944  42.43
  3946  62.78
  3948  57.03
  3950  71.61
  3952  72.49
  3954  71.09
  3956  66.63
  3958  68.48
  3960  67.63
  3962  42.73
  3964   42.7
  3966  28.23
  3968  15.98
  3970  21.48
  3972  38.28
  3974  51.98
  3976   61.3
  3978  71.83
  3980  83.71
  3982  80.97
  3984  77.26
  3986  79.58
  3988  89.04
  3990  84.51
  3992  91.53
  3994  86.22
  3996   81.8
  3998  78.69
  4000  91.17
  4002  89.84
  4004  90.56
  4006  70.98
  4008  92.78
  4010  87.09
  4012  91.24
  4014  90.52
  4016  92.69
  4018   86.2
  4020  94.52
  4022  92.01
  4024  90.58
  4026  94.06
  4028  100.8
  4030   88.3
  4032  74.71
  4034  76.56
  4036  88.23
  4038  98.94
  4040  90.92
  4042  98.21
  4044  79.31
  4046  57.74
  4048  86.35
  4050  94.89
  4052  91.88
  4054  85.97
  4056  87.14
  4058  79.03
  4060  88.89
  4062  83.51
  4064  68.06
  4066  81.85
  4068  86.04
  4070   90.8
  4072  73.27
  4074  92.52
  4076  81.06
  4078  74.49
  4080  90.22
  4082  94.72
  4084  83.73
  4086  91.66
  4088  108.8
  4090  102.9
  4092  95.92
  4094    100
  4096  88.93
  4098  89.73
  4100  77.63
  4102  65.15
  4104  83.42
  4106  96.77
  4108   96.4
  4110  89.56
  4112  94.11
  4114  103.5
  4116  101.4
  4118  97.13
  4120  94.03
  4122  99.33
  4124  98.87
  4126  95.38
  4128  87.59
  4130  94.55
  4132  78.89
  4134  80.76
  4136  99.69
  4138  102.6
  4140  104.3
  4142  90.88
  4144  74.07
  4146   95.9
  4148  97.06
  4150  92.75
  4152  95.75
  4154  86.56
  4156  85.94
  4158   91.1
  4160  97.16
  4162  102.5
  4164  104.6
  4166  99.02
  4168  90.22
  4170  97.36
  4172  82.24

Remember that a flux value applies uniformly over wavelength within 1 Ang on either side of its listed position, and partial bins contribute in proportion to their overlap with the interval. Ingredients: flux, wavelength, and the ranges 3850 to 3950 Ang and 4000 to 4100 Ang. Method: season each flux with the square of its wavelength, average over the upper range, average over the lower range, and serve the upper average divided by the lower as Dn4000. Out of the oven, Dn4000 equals 1.77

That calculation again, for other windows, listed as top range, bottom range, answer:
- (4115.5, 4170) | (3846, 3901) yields 1.94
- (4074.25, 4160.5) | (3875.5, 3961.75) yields 1.82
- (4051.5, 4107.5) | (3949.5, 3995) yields 1.44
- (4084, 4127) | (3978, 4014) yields 1.16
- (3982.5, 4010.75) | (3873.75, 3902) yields 1.54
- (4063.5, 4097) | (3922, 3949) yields 2.36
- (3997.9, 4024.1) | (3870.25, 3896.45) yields 1.72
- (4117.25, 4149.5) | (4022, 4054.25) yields 1.12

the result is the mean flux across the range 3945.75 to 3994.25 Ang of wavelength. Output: 63.1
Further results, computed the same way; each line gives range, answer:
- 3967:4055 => 80.9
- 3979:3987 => 80.4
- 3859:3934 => 55.3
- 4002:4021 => 88.6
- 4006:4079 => 86.2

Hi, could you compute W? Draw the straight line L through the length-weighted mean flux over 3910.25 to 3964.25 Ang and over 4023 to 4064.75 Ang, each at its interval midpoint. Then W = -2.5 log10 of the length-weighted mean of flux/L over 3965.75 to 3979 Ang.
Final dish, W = 0.461 mag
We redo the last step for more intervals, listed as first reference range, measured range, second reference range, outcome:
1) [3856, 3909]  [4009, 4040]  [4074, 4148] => -0.15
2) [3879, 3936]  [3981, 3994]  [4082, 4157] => -0.21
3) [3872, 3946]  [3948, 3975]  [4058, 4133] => 0.23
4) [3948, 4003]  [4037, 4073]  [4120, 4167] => -0.07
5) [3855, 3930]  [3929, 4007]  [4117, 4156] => 0.15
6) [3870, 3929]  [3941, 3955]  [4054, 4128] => 0.09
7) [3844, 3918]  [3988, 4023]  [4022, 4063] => -0.10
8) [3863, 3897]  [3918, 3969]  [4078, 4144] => 0.36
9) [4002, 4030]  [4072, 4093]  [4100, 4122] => 0.01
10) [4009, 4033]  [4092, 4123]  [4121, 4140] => 0.01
